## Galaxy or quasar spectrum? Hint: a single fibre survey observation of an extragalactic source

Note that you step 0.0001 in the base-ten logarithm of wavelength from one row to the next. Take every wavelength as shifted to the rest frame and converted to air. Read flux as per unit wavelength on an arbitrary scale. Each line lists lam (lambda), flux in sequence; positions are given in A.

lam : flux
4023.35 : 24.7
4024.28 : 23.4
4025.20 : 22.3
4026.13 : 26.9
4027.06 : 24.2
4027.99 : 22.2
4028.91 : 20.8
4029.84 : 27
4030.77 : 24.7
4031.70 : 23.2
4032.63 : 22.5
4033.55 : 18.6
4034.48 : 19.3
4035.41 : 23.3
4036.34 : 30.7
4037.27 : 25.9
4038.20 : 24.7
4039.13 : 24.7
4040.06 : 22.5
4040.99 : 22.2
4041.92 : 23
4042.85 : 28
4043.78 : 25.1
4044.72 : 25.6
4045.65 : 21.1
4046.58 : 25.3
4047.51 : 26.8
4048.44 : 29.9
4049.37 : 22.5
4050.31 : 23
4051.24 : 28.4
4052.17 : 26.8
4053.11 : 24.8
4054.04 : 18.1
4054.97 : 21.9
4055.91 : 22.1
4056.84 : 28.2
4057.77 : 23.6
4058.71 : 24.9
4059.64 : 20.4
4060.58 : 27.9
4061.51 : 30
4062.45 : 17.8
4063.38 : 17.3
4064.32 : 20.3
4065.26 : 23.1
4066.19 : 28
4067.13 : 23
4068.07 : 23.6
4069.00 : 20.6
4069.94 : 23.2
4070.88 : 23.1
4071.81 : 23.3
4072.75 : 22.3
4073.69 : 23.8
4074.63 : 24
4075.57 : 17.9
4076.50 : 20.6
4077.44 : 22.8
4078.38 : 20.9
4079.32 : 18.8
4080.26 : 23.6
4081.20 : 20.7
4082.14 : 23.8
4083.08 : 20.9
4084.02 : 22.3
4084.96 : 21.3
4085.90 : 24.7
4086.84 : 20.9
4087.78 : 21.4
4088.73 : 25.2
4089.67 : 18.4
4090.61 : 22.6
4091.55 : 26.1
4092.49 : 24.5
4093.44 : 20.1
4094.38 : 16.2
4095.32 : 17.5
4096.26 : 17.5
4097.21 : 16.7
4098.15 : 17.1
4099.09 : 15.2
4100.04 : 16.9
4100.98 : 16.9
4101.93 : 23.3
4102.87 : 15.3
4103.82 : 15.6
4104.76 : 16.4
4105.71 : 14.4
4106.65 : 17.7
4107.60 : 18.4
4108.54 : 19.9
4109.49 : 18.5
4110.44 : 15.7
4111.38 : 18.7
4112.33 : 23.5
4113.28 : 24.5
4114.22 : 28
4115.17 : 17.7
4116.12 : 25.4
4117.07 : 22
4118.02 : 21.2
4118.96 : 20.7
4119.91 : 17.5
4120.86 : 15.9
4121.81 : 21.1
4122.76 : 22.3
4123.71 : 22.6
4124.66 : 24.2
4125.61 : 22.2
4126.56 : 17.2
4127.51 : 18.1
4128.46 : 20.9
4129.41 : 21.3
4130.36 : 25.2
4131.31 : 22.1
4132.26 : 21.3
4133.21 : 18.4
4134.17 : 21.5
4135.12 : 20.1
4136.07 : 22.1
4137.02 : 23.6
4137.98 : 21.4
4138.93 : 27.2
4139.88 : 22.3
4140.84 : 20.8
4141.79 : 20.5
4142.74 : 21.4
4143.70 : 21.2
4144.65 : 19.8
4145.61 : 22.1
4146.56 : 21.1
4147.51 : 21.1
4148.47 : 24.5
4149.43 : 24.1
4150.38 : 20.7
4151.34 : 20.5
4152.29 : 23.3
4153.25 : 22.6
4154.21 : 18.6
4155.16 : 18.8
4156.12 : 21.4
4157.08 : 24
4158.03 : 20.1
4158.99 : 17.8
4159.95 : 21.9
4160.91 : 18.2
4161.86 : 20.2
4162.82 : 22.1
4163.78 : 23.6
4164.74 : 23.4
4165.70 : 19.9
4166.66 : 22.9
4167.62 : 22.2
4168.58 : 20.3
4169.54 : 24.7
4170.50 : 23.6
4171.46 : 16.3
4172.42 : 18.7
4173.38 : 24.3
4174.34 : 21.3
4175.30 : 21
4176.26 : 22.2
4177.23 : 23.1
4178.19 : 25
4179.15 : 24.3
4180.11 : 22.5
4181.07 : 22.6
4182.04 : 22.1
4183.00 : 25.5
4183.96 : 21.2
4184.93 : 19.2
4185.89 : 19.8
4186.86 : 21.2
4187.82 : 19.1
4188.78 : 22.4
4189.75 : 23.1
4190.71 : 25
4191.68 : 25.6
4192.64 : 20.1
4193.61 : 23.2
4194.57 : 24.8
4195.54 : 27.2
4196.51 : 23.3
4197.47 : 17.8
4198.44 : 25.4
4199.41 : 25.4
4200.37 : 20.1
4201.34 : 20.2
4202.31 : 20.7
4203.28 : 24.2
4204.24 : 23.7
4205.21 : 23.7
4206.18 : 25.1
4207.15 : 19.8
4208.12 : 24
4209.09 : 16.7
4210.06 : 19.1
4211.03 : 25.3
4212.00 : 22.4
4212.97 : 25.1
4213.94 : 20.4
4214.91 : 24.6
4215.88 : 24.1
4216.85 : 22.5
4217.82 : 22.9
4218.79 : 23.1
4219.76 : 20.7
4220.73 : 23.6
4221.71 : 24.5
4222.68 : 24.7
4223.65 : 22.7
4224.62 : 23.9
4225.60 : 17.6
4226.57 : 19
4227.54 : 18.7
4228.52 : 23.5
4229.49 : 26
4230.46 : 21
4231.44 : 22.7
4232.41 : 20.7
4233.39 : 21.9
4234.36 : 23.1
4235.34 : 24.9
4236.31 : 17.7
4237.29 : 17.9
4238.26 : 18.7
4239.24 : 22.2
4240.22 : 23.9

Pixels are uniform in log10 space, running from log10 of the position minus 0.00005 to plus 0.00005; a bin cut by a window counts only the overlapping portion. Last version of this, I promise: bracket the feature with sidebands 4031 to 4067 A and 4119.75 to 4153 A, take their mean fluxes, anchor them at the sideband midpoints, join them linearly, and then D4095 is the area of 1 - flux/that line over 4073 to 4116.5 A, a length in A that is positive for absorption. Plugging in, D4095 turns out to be 4.6 A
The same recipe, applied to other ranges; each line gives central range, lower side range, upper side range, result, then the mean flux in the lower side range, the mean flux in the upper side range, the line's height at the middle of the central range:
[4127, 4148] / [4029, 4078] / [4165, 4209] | 1.2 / 23.7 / 22.3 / 22.8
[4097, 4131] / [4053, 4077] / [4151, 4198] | 4.1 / 22.8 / 21.9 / 22.4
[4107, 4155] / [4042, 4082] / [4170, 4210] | 3.2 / 23.4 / 22.3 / 22.8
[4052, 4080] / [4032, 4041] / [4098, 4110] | -2.6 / 23.5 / 17.4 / 20.8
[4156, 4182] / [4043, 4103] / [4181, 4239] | 0.6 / 22.2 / 22.2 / 22.2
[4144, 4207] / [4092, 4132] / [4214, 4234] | -2.5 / 19.7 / 22.4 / 21.2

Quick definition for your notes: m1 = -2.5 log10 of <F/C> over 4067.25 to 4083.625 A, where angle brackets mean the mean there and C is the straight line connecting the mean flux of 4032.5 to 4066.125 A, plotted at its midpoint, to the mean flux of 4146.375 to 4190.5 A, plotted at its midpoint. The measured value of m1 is 0.07 mag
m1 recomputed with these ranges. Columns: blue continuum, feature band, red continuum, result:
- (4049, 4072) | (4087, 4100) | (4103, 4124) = 0.074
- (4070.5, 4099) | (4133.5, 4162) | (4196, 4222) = 0.023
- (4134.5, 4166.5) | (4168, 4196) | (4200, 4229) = -0.025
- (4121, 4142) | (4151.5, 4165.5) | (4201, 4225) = 0.043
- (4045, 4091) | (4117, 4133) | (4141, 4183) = 0.066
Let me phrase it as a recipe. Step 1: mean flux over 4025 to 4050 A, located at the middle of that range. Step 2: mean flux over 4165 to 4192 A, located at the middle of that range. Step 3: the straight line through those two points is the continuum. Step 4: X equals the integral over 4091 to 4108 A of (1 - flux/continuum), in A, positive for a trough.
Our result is 3.8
